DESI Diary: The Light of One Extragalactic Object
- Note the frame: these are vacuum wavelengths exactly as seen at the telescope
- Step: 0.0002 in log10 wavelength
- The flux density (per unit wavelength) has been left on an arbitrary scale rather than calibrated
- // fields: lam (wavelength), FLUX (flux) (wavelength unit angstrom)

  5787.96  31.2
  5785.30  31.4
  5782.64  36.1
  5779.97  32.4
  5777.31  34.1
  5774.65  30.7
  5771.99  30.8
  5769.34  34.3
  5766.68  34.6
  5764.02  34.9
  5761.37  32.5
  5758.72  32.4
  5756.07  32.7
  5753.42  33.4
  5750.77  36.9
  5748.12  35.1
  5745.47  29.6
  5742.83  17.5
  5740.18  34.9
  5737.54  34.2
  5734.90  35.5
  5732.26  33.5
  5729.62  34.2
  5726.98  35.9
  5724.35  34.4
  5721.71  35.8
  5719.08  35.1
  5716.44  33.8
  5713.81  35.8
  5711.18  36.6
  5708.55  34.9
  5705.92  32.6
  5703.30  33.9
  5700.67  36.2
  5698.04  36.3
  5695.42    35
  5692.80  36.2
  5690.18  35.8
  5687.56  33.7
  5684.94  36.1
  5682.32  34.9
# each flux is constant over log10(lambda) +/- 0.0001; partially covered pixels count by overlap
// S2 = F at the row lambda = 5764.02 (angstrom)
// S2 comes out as 34.9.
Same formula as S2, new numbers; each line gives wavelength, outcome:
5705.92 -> 32.6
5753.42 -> 33.4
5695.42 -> 35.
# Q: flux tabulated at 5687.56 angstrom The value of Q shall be 33.7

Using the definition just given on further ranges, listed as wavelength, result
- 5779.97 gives 32.4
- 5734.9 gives 35.5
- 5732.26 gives 33.5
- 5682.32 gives 34.9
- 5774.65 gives 30.7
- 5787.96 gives 31.2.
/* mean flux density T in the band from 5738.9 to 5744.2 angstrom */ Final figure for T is 26.2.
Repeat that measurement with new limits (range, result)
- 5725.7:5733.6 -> 34.5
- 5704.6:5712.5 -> 34.7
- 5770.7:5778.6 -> 31.9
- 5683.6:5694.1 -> 35.4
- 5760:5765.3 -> 33.7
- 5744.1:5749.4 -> 32.2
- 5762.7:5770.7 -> 34.6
